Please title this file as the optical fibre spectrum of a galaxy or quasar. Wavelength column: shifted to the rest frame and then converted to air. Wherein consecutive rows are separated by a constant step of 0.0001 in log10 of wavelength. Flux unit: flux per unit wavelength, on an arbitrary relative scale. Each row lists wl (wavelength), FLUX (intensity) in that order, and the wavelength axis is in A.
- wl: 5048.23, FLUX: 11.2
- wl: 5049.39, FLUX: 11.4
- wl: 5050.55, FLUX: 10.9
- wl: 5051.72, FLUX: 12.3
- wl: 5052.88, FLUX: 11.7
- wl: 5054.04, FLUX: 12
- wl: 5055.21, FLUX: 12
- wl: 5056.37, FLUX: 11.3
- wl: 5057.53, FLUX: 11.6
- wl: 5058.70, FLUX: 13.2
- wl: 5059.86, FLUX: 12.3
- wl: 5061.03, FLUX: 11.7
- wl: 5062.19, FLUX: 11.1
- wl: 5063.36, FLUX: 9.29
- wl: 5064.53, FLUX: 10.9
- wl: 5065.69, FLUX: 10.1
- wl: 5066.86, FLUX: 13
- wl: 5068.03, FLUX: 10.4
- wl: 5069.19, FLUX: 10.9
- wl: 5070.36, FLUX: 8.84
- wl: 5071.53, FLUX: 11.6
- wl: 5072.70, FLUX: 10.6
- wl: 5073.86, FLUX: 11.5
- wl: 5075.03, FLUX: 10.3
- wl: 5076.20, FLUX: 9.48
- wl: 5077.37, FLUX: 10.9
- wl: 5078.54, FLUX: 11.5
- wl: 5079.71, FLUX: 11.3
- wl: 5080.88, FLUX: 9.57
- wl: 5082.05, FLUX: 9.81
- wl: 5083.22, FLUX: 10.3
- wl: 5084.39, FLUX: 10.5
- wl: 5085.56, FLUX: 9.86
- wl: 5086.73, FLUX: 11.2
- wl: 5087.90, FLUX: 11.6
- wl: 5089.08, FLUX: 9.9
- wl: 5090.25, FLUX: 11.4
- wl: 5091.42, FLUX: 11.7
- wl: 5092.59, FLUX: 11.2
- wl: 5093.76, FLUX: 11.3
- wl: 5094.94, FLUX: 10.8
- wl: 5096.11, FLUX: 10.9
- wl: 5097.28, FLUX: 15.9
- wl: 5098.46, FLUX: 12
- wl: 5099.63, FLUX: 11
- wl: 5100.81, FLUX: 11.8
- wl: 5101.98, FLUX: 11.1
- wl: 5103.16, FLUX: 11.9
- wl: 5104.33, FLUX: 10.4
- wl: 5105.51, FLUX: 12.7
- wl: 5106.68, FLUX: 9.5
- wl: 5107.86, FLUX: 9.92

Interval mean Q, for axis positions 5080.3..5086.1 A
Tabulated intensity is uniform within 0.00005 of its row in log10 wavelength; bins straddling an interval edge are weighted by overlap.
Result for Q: 10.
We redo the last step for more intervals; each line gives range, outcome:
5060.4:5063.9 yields 10.7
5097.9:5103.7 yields 11.6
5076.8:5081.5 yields 10.8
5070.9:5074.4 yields 11.2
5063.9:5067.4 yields 11.3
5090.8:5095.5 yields 11.3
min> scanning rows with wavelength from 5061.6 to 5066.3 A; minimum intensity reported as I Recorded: 9.29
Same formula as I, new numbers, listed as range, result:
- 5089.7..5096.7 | 10.8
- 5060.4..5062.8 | 11.1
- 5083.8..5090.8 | 9.86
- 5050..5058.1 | 10.9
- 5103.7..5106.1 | 10.4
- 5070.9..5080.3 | 9.48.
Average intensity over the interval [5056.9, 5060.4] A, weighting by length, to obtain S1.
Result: 12.4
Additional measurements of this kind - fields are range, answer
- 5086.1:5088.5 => 11.3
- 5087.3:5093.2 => 11.2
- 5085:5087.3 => 10.5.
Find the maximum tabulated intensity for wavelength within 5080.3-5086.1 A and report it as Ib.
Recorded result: 10.5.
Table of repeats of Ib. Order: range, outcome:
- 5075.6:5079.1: 11.5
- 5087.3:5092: 11.7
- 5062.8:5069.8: 13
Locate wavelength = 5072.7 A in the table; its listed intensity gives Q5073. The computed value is 10.6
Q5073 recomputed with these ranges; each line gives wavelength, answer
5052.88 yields 11.7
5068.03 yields 10.4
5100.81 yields 11.8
